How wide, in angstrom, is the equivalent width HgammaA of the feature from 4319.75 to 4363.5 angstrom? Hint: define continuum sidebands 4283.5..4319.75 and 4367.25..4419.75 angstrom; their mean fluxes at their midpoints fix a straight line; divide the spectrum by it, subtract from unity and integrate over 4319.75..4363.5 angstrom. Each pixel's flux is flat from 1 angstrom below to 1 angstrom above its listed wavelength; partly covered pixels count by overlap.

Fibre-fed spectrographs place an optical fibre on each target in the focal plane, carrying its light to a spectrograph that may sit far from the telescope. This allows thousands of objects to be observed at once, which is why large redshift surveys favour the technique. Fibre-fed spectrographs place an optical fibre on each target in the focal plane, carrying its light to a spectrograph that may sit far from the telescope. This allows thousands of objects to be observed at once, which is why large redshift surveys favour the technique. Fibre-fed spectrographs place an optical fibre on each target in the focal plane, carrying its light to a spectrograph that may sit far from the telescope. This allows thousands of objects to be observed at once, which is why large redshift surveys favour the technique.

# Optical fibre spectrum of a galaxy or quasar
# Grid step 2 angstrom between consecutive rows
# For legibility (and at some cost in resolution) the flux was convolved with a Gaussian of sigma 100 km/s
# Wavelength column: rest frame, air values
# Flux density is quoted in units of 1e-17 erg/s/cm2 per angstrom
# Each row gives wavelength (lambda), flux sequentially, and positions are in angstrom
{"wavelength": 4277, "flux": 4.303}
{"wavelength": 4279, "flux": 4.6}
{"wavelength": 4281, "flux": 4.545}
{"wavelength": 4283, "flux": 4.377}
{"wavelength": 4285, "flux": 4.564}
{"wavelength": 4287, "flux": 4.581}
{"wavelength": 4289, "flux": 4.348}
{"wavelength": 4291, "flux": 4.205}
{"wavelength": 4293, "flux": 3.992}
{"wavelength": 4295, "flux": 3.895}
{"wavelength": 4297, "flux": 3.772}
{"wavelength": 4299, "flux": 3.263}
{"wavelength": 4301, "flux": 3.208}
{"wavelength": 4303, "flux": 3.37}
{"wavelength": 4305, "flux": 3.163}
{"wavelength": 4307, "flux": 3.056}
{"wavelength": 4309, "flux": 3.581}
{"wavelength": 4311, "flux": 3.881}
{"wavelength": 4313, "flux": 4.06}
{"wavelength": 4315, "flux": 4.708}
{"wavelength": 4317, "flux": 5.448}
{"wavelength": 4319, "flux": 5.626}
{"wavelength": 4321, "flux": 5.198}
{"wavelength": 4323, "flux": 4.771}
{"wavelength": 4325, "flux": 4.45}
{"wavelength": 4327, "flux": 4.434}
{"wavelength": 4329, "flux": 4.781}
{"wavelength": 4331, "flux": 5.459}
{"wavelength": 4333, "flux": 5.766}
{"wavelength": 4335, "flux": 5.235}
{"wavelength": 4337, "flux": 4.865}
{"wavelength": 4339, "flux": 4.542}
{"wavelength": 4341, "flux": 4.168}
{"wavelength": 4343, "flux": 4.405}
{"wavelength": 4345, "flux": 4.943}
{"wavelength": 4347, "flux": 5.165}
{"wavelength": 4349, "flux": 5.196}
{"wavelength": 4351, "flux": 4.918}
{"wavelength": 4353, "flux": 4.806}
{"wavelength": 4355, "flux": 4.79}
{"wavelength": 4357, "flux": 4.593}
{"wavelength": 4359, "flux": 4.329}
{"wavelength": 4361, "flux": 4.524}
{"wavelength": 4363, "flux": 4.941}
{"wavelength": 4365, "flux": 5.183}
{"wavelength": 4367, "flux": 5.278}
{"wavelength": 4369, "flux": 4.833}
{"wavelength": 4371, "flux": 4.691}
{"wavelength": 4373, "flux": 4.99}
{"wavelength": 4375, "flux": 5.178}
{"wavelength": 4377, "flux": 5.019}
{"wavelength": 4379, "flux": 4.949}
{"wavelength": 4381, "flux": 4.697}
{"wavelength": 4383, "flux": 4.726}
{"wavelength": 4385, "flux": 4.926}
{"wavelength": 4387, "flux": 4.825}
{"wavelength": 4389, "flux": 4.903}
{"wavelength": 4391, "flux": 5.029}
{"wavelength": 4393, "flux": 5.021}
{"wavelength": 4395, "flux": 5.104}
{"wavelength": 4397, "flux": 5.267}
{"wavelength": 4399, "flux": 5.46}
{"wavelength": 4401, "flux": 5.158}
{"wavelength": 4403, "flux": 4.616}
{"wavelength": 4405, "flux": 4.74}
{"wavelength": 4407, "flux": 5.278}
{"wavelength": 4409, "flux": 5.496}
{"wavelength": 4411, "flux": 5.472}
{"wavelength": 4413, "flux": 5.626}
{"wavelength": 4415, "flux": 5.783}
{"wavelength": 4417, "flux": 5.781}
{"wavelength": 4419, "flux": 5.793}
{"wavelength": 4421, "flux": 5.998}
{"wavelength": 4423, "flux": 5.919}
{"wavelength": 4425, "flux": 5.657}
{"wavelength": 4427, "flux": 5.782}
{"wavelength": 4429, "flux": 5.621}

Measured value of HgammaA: -3.2 angstrom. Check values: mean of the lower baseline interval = 4.03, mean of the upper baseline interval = 5.13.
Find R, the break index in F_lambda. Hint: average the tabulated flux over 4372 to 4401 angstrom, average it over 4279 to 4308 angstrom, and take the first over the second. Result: 1.3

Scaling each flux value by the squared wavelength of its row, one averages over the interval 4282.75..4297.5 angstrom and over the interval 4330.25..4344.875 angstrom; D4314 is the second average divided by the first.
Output 1.19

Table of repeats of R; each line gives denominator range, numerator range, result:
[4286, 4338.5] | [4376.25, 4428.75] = 1.21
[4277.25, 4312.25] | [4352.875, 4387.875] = 1.24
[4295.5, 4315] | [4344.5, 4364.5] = 1.36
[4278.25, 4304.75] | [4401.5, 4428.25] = 1.37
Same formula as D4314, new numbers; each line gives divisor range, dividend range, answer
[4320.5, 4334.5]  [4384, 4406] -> 1.04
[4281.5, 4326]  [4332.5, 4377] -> 1.20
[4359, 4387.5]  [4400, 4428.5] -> 1.15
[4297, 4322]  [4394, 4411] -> 1.33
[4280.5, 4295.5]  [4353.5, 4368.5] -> 1.15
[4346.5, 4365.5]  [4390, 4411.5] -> 1.09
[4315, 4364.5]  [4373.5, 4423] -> 1.10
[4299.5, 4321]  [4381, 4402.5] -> 1.29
